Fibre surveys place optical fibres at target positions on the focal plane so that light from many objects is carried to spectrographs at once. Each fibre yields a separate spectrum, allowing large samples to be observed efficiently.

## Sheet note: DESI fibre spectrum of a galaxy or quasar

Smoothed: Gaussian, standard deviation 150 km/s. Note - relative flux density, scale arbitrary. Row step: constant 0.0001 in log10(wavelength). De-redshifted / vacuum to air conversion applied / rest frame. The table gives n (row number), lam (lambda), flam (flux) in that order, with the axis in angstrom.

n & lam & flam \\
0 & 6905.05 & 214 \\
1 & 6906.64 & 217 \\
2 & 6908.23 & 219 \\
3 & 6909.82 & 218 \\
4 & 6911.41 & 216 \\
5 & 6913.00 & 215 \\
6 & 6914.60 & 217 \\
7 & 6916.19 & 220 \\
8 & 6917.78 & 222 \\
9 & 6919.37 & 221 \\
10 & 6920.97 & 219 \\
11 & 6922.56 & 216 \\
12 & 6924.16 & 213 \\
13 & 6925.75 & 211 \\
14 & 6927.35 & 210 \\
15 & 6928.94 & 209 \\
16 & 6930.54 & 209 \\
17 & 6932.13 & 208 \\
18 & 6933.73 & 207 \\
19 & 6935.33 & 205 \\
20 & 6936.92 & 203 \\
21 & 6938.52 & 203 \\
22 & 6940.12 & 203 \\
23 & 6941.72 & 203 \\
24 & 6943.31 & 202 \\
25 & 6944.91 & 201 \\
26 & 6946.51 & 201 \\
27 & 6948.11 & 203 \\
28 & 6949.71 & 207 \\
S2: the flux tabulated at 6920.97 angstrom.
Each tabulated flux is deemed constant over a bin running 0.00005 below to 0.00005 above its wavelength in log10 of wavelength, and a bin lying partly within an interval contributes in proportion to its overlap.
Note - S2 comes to 219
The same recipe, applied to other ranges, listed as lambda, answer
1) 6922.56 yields 216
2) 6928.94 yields 209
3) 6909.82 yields 218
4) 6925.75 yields 211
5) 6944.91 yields 201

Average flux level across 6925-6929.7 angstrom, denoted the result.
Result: 210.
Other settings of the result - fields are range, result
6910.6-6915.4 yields 216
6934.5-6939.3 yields 204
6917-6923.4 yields 219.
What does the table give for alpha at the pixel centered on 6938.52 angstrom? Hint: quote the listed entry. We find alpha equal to 203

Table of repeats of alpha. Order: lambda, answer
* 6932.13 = 208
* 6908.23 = 219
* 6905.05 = 214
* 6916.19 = 220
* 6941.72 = 203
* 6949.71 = 207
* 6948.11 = 203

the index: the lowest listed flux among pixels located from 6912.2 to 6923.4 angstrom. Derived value 215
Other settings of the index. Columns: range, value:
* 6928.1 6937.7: 203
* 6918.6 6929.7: 209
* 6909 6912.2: 216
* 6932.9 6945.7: 201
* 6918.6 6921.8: 219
